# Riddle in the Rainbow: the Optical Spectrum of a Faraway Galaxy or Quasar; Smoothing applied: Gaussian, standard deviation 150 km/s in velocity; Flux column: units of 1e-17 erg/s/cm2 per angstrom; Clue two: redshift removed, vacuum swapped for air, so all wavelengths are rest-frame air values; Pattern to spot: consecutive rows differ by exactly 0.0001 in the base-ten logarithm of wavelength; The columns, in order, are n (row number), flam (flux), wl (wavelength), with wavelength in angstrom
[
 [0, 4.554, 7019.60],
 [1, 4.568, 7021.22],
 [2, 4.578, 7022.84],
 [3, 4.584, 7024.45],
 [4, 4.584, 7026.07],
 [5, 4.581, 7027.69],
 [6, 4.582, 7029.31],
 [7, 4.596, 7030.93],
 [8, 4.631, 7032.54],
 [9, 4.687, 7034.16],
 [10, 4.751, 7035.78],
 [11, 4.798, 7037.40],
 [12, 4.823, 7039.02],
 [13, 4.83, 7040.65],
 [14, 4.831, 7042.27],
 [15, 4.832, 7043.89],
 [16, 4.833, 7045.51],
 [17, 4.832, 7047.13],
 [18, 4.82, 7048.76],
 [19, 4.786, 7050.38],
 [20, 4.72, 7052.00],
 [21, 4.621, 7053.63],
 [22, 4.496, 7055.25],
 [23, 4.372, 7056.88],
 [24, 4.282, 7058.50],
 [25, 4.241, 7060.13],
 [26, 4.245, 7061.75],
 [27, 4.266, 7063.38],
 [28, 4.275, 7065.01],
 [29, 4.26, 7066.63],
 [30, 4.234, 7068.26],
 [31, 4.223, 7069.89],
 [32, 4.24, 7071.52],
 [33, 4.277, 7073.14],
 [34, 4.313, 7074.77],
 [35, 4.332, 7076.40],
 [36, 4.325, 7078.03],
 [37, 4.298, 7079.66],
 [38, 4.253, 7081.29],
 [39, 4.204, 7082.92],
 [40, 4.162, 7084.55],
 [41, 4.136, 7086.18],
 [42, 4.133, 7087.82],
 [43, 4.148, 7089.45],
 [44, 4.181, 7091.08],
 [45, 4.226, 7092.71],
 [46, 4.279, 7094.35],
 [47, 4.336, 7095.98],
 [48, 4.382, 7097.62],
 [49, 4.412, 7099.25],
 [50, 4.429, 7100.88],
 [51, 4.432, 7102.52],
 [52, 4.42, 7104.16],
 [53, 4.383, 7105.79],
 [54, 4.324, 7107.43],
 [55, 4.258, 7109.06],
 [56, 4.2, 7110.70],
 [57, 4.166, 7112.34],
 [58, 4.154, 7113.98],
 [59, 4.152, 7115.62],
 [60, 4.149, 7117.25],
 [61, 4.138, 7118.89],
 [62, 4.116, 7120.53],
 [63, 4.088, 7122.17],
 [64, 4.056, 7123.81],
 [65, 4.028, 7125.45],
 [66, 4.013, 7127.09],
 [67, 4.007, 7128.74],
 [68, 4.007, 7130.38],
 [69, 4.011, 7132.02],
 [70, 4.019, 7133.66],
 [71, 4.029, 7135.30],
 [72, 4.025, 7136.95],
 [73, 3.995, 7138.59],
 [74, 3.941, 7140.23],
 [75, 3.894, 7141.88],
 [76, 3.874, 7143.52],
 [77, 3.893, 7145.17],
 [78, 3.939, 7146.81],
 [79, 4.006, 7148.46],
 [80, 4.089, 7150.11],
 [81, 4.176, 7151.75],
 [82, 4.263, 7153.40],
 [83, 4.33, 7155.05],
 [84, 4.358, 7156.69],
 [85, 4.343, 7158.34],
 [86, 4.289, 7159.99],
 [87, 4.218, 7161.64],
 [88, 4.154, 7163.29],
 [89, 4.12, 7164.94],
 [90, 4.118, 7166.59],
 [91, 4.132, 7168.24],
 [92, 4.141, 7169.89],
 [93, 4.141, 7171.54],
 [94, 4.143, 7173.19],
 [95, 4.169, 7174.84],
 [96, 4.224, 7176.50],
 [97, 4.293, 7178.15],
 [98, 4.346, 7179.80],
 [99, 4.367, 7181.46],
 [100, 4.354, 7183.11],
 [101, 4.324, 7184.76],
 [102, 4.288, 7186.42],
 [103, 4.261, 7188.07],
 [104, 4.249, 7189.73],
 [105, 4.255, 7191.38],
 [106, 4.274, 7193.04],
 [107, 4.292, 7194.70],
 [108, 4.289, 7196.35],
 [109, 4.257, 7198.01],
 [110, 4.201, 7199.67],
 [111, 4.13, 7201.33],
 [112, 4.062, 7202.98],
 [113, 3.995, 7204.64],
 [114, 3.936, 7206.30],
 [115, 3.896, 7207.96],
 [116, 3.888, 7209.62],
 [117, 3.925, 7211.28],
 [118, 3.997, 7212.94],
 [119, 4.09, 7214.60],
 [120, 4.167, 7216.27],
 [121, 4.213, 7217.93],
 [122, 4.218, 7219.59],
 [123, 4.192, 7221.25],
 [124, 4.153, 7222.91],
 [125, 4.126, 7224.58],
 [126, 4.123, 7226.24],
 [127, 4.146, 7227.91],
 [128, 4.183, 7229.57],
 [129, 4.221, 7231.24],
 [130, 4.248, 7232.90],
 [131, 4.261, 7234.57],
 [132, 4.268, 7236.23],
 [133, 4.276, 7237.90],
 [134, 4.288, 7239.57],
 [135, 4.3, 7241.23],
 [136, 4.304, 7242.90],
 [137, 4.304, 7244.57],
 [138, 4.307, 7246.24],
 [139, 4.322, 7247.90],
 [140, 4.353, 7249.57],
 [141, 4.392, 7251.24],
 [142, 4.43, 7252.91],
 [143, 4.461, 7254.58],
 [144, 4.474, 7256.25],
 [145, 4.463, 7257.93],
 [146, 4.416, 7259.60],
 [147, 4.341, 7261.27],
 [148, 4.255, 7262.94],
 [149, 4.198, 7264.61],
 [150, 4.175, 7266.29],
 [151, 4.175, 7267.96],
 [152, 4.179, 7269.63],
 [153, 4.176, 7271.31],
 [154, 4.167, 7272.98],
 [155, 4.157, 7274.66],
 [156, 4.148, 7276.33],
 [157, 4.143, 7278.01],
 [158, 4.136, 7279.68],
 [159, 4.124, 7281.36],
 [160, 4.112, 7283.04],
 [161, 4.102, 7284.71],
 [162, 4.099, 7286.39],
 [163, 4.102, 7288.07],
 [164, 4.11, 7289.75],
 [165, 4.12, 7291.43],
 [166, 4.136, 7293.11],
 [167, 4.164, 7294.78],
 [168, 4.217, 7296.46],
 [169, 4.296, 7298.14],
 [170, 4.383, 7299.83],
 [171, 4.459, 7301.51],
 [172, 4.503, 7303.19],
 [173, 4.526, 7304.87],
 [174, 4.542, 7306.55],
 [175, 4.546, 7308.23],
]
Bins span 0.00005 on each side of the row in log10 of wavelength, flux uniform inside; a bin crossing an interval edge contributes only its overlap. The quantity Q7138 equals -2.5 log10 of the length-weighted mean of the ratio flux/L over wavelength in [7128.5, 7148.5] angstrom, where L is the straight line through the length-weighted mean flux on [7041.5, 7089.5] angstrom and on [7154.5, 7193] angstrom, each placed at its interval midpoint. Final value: 0.09 mag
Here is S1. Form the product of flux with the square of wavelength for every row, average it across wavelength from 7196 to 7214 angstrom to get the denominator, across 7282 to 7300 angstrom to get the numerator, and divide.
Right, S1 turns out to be 1.1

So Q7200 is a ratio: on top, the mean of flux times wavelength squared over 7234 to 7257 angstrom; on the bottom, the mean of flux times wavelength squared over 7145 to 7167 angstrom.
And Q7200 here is 1.07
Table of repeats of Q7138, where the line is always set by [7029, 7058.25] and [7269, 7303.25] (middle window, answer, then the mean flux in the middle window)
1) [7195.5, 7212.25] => 0.08 mag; 4.06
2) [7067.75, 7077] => 0.09 mag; 4.27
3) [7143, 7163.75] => 0.08 mag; 4.15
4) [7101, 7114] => 0.06 mag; 4.31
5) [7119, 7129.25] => 0.12 mag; 4.06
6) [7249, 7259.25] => -0.04 mag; 4.43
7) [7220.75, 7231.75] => 0.04 mag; 4.16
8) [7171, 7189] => 0.04 mag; 4.27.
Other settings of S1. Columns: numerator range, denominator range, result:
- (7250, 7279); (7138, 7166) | 1.07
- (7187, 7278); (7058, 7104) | 1.03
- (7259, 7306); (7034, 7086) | 1.00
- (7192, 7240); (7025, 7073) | 0.95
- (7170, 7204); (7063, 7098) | 1.03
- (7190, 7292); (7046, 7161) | 1.03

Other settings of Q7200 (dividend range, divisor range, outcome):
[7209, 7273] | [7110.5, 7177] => 1.06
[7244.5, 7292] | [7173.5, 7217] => 1.04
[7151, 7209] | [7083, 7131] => 1.02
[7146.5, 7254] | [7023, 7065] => 0.95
